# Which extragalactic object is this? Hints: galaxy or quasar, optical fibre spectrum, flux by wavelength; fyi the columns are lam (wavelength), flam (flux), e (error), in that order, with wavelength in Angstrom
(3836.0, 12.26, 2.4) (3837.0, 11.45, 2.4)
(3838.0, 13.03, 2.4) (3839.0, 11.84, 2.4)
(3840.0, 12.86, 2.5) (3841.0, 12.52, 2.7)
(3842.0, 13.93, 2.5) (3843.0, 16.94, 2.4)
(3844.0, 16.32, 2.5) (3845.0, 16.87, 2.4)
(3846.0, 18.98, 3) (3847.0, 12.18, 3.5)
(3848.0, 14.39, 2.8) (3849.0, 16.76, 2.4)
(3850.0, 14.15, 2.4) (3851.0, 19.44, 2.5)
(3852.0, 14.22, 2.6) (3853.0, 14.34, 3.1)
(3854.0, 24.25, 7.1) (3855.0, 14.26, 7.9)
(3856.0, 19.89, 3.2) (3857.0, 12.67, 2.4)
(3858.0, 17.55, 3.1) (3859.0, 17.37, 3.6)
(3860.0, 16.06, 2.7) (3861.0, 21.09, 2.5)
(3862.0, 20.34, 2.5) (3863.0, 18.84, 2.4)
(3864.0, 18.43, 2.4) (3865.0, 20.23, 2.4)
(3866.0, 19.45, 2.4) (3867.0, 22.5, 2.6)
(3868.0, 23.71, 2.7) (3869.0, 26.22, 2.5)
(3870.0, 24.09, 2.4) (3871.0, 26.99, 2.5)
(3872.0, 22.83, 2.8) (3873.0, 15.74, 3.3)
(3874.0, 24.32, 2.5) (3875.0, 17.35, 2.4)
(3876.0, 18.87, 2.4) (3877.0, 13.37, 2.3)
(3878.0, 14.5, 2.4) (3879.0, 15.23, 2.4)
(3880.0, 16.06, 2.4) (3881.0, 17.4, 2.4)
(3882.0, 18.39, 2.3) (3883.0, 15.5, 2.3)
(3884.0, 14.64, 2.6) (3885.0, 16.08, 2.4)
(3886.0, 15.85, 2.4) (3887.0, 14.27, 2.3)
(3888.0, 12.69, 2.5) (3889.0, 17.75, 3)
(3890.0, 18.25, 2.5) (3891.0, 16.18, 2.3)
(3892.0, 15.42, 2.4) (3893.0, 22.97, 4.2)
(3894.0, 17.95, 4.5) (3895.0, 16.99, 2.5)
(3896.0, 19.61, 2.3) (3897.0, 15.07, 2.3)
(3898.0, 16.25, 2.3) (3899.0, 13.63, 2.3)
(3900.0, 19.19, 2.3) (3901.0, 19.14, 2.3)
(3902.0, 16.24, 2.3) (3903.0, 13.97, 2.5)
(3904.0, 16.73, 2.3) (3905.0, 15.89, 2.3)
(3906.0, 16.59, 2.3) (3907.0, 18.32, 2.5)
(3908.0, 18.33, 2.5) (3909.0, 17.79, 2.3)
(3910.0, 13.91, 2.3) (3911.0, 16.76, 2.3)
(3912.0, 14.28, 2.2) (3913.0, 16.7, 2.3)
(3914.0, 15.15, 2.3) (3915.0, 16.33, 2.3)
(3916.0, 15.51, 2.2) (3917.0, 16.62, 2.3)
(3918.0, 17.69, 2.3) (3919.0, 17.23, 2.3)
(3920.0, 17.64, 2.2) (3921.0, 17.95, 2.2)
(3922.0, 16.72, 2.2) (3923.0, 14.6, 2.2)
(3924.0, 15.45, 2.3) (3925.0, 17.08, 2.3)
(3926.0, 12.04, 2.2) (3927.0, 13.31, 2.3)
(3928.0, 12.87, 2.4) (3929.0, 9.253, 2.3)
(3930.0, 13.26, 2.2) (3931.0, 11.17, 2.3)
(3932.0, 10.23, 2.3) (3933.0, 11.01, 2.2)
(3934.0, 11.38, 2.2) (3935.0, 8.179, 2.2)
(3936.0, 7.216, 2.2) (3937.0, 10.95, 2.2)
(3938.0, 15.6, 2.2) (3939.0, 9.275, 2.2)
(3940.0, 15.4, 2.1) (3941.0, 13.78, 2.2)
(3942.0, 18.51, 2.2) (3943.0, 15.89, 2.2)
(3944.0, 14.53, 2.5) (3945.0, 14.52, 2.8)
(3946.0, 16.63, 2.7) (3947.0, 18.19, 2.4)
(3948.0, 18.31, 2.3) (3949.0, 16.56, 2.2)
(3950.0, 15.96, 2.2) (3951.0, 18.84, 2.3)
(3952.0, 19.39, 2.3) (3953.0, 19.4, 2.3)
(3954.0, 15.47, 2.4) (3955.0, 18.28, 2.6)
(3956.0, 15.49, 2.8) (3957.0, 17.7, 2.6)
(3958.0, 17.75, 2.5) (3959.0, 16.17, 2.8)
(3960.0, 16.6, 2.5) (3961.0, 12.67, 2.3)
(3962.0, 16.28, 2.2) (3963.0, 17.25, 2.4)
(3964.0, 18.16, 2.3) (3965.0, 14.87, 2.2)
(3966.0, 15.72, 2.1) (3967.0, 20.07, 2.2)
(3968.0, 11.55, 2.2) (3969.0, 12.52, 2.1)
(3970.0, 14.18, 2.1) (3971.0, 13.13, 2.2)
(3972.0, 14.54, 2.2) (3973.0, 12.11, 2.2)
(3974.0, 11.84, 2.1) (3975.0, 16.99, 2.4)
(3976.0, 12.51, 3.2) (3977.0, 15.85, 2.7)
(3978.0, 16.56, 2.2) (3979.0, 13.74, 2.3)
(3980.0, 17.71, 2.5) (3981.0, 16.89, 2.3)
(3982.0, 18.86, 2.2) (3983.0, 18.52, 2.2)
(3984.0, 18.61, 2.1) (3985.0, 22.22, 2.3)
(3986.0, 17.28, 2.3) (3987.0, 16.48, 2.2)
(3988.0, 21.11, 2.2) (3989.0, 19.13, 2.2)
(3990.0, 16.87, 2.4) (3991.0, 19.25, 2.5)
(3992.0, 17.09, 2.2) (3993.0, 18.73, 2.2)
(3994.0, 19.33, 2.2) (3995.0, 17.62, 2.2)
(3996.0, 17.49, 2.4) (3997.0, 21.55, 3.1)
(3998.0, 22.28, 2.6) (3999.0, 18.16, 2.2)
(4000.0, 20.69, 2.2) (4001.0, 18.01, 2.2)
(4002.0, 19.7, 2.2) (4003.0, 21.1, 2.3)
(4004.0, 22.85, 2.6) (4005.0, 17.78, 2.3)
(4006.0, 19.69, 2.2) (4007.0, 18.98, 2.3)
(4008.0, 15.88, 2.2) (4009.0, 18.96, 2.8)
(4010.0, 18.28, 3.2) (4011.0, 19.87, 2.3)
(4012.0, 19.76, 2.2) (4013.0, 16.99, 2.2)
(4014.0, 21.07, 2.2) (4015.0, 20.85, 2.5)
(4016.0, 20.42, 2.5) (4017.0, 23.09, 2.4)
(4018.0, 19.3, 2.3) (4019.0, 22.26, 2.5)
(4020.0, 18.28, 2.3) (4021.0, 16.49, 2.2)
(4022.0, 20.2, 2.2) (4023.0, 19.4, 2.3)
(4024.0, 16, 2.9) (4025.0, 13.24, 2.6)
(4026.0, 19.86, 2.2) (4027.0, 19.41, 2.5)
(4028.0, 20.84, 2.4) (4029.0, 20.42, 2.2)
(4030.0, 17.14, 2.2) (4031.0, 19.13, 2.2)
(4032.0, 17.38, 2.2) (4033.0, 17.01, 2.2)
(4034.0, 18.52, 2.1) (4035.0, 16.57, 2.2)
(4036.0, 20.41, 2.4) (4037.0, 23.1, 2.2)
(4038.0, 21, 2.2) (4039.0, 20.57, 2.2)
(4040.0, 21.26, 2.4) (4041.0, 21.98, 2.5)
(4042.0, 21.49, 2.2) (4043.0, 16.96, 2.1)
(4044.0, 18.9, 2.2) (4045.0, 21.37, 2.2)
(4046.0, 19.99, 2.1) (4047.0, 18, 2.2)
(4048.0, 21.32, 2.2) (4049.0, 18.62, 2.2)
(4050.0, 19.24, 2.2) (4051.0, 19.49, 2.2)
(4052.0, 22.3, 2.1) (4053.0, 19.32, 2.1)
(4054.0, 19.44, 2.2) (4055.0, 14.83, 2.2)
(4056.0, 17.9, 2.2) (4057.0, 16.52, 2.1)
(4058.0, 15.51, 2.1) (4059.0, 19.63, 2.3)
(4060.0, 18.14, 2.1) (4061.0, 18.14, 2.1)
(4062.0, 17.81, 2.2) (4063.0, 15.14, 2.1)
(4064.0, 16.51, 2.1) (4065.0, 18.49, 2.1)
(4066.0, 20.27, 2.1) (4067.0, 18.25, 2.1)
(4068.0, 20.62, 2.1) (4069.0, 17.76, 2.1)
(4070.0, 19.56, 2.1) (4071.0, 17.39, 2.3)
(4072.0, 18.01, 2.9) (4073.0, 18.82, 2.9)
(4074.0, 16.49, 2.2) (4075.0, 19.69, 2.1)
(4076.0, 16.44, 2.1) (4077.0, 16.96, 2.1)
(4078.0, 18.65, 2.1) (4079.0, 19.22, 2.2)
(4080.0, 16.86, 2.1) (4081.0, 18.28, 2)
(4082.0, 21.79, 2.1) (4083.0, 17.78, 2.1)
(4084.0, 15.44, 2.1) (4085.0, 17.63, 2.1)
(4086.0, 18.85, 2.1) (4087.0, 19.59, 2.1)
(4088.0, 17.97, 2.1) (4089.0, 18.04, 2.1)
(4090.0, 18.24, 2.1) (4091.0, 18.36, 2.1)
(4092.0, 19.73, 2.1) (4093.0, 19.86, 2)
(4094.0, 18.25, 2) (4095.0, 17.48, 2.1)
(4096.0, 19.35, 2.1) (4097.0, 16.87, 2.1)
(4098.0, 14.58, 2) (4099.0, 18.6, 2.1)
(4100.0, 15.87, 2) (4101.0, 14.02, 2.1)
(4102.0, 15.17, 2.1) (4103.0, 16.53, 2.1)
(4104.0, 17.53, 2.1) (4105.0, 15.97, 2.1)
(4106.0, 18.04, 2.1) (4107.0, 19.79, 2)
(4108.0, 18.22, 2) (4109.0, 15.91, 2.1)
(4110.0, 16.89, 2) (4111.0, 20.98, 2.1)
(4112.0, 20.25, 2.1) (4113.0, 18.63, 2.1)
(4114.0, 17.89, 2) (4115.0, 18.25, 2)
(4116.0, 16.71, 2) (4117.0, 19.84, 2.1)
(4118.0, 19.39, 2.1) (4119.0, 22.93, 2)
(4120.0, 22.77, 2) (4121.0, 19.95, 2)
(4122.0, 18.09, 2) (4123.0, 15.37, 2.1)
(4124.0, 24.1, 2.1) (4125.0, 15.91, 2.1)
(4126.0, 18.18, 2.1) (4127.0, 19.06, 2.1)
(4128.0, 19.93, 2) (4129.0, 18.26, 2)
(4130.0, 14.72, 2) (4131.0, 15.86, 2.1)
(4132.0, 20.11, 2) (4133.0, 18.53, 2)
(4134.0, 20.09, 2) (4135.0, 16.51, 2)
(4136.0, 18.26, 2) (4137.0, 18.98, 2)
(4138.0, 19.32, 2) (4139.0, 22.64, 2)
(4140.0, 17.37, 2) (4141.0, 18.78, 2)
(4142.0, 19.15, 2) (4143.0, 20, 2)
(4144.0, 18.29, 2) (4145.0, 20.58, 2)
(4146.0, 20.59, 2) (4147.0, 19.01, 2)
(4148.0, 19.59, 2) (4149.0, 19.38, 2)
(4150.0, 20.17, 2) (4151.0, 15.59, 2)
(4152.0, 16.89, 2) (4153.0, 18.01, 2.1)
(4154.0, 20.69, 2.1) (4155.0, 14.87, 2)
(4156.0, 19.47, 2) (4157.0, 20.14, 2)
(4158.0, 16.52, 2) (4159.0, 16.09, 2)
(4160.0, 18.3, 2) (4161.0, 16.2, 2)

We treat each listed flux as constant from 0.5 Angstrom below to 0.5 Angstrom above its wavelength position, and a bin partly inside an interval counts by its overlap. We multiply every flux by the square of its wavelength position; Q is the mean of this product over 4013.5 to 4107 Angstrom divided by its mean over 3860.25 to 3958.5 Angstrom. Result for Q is 1.2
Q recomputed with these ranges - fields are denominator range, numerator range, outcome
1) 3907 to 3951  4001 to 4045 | 1.38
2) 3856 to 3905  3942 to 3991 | 0.96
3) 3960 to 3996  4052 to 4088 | 1.15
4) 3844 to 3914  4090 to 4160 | 1.19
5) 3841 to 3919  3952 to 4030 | 1.09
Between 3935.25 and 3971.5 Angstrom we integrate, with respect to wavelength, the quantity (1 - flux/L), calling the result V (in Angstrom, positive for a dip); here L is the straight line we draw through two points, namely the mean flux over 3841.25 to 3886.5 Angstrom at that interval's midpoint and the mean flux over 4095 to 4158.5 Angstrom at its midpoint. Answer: 5.0 Angstrom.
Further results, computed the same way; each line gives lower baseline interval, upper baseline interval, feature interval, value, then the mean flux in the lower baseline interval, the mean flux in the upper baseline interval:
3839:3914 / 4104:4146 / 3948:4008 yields 2.0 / 17.3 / 18.8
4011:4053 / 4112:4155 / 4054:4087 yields 2.2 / 19.5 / 18.9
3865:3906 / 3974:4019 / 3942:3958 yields 1.1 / 17.9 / 18.7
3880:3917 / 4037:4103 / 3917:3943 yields 5.0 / 16.5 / 18.4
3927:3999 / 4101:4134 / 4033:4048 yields -2.5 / 15.8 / 18.4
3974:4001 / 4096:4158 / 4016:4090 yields -2.2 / 18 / 18.4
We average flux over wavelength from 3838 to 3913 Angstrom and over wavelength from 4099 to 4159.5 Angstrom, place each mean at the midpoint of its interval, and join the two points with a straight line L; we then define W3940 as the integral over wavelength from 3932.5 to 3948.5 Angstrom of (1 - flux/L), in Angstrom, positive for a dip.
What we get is 3.5 Angstrom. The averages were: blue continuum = 17.3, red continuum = 18.4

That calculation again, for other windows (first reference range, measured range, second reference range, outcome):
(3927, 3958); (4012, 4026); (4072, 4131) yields -2.46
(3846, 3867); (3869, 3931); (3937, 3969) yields 0.67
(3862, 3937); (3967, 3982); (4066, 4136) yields 2.22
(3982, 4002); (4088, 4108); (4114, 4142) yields 1.46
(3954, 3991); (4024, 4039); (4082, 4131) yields -1.47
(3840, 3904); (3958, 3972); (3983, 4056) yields 2.44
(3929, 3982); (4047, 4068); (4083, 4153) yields -1.59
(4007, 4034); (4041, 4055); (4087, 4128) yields -0.70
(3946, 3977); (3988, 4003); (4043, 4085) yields -2.12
